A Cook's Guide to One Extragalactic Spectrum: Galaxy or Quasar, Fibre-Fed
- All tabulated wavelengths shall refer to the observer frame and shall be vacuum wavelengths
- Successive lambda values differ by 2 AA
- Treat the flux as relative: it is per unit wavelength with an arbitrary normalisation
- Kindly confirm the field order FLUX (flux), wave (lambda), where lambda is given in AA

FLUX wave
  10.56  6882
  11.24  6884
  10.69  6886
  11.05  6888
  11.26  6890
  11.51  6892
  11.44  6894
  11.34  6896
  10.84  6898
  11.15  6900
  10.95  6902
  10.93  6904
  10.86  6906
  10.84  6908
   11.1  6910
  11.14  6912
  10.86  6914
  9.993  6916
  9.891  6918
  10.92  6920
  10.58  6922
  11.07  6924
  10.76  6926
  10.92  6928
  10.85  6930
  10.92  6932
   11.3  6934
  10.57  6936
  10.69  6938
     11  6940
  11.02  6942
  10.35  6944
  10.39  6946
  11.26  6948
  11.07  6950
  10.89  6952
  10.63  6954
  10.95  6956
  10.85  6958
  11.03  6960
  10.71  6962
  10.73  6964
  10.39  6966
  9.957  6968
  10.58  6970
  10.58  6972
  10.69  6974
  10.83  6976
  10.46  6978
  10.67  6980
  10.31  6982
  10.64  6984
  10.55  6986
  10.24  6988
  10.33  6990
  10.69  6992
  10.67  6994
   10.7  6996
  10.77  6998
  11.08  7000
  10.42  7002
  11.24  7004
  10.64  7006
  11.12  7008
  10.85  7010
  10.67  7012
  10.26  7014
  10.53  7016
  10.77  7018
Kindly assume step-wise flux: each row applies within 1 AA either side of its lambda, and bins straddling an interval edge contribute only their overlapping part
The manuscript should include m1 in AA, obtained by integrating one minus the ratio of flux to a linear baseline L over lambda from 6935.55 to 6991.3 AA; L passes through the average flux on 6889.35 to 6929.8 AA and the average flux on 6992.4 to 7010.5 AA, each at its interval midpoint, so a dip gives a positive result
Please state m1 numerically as 1.1 AA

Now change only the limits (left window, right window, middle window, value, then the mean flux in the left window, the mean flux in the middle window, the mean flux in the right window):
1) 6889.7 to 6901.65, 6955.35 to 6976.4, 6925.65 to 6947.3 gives 0.2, 11.2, 10.8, 10.7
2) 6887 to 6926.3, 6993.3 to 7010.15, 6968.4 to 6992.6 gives 0.7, 10.9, 10.5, 10.8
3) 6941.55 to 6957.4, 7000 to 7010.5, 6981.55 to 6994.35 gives 0.4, 10.8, 10.5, 10.9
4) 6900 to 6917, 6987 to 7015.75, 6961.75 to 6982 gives 0.4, 10.9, 10.5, 10.7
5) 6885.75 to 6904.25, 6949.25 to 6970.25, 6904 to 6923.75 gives 0.5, 11.1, 10.7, 10.7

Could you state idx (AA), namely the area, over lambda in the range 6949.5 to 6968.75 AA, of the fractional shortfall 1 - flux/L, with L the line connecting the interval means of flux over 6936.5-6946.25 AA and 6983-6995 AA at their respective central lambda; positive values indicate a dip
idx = -0.2 AA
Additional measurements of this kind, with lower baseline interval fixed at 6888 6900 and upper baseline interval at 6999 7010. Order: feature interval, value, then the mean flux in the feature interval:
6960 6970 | 0.46 AA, 10.5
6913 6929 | 0.77 AA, 10.6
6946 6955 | 0.14 AA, 10.9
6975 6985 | 0.36 AA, 10.6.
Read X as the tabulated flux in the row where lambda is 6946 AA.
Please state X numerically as 10.39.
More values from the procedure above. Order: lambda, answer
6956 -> 10.95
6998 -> 10.77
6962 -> 10.71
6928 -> 10.92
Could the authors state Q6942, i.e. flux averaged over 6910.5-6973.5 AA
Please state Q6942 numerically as 10.7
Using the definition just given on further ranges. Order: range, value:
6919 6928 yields 10.8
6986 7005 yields 10.7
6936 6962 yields 10.8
